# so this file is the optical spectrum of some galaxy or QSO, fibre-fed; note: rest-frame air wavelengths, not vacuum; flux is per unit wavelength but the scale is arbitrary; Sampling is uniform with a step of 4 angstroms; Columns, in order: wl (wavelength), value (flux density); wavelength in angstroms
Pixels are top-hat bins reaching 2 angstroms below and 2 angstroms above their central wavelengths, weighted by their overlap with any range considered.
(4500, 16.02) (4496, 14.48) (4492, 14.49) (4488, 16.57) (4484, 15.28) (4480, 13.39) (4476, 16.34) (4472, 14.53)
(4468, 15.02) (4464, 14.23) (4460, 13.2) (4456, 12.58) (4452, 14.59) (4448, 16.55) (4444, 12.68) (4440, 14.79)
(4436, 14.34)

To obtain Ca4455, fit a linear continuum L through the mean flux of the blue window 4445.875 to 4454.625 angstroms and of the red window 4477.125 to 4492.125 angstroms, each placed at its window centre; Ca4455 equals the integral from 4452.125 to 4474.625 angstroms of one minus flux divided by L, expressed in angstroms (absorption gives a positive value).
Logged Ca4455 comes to 1.7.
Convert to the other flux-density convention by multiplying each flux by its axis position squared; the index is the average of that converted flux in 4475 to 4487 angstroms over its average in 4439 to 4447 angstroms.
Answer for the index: 1.09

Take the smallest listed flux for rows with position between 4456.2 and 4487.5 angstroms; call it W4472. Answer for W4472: 13.2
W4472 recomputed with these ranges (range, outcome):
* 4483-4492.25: 14.49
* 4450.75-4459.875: 12.58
